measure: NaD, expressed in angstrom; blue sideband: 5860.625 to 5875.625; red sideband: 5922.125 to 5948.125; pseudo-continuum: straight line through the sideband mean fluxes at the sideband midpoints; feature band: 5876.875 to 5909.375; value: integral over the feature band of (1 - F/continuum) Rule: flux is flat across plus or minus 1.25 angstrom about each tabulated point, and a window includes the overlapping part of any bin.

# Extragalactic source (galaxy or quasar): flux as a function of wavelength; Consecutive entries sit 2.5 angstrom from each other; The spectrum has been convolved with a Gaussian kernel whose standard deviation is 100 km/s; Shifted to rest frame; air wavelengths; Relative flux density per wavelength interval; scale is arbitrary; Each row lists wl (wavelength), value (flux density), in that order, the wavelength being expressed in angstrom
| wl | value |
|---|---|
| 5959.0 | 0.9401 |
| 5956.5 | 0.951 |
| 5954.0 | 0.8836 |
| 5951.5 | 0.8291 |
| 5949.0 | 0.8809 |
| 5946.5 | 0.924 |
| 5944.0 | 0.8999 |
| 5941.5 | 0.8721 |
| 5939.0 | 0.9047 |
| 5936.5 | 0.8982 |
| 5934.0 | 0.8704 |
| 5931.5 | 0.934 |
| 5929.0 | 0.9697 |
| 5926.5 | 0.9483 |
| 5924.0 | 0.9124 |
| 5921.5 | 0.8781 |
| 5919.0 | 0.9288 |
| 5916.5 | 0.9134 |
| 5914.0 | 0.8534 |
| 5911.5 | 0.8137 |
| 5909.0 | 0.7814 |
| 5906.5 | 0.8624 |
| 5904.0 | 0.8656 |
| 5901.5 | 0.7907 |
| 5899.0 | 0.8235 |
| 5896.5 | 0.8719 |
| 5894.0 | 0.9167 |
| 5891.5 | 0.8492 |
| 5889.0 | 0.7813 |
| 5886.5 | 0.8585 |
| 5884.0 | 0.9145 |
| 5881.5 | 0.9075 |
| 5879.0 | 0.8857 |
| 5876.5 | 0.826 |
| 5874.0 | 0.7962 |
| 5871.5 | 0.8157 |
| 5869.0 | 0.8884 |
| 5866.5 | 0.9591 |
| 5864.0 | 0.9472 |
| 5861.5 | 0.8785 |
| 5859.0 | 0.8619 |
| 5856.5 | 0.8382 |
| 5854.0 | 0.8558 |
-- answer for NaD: 1.3 angstrom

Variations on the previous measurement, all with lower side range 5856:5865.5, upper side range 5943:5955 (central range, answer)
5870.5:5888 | 0.6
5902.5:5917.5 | 0.7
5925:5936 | -0.5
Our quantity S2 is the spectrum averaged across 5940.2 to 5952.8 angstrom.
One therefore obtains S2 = 0.881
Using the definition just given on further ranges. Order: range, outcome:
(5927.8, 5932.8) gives 0.951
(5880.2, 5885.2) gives 0.911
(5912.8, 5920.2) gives 0.899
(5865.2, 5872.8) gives 0.888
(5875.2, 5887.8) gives 0.878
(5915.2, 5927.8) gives 0.916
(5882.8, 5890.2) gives 0.851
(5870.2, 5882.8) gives 0.847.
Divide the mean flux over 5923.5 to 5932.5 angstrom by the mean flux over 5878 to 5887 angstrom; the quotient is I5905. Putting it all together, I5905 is 1.06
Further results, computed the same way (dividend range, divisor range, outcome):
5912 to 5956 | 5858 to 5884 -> 1.02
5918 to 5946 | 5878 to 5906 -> 1.06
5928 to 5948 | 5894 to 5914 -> 1.09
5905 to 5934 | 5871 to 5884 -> 1.04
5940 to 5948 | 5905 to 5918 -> 1.06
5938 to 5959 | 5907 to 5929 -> 1.01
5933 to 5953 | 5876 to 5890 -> 1.02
